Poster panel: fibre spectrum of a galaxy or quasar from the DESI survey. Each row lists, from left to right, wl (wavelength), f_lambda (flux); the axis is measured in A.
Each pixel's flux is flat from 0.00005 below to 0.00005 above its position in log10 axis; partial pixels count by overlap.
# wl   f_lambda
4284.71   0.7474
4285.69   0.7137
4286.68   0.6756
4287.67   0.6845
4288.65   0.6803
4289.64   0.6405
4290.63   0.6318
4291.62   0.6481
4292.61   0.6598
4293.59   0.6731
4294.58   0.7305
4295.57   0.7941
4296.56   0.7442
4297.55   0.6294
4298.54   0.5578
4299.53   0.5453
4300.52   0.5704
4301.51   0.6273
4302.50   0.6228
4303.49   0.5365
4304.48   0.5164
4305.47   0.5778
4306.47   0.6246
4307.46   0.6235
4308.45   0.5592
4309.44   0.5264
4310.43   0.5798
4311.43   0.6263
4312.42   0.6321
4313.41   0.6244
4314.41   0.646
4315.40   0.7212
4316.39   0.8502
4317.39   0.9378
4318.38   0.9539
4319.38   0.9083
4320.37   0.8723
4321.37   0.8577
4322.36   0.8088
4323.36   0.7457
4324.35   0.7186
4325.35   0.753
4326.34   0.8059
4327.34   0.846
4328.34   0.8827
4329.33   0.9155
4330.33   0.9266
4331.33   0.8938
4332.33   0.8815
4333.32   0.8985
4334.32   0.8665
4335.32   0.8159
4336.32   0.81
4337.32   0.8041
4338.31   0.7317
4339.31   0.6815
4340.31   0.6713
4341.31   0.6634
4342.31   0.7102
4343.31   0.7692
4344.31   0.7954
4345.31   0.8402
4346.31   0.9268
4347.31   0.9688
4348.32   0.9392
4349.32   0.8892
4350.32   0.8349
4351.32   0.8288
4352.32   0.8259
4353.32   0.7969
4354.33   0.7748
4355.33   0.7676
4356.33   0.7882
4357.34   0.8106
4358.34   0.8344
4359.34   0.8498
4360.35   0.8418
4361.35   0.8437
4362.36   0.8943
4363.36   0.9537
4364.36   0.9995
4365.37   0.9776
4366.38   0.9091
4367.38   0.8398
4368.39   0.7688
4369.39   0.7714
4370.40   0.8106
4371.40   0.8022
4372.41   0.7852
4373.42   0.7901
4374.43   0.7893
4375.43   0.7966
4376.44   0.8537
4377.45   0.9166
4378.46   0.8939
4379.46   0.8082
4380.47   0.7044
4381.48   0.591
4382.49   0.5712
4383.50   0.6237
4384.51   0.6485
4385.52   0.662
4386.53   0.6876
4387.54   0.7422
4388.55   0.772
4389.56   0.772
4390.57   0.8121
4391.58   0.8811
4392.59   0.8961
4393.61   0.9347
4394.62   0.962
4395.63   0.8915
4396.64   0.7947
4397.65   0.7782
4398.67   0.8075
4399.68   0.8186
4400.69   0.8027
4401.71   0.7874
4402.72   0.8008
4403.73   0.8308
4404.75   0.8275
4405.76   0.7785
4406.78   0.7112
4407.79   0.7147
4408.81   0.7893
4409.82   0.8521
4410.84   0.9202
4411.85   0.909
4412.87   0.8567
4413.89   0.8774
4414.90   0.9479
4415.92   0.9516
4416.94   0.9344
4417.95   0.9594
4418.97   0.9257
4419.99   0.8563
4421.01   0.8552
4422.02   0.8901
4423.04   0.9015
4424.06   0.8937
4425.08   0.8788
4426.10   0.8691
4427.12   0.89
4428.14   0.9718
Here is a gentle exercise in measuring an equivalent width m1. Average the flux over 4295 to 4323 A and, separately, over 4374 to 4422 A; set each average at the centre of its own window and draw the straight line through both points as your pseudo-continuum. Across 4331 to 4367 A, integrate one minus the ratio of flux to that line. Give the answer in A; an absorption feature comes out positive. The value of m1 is -4.5 A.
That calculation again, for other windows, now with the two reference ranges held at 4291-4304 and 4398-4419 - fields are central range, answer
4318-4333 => -3.4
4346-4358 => -1.7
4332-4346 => -1.3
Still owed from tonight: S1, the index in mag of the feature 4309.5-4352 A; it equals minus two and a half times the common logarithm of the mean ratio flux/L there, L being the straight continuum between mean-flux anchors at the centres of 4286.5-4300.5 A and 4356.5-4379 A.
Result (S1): -0.07 mag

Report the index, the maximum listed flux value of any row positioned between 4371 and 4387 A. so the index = 0.9166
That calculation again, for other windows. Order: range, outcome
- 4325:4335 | 0.9266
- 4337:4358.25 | 0.9688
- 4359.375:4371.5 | 0.9995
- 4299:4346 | 0.9539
